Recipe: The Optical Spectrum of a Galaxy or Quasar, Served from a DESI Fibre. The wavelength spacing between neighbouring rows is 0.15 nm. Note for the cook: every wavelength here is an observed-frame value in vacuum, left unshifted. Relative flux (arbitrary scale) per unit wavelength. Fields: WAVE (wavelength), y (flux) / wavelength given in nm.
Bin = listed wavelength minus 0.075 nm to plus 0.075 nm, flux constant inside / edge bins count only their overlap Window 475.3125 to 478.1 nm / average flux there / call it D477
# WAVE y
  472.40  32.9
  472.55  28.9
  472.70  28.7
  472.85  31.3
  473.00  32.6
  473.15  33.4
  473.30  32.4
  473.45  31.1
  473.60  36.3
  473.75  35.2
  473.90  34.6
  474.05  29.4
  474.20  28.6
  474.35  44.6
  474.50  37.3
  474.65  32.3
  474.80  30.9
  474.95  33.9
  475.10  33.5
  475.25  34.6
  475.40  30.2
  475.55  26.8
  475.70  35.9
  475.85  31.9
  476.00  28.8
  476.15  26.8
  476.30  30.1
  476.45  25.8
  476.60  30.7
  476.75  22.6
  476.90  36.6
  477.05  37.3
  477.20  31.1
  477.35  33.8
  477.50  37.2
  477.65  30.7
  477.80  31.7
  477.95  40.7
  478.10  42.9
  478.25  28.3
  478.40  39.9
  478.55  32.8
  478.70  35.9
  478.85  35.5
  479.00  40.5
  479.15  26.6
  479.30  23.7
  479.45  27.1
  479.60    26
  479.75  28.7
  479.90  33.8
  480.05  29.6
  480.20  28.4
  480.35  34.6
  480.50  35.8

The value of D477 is 31.9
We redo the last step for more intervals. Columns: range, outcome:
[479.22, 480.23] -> 28.2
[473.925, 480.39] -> 32.3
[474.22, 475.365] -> 34.8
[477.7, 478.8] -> 35.9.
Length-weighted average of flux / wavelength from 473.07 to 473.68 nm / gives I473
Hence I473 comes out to 33.3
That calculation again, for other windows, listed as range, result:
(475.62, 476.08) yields 32.1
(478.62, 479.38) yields 32.4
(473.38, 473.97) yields 34.3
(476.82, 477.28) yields 34.9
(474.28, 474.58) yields 40.7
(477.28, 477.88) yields 33.4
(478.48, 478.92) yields 34.7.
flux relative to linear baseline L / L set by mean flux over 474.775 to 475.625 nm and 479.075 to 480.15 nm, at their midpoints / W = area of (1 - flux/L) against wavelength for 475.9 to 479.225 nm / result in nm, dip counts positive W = -0.38 nm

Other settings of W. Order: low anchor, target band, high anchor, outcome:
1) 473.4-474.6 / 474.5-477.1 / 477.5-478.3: 0.28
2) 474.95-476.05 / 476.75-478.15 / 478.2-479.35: -0.10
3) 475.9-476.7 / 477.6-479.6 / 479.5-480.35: -0.28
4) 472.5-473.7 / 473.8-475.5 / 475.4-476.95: -0.16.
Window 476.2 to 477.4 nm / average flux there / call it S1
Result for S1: 30.9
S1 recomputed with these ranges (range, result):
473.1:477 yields 32.1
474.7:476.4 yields 31.2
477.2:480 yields 33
